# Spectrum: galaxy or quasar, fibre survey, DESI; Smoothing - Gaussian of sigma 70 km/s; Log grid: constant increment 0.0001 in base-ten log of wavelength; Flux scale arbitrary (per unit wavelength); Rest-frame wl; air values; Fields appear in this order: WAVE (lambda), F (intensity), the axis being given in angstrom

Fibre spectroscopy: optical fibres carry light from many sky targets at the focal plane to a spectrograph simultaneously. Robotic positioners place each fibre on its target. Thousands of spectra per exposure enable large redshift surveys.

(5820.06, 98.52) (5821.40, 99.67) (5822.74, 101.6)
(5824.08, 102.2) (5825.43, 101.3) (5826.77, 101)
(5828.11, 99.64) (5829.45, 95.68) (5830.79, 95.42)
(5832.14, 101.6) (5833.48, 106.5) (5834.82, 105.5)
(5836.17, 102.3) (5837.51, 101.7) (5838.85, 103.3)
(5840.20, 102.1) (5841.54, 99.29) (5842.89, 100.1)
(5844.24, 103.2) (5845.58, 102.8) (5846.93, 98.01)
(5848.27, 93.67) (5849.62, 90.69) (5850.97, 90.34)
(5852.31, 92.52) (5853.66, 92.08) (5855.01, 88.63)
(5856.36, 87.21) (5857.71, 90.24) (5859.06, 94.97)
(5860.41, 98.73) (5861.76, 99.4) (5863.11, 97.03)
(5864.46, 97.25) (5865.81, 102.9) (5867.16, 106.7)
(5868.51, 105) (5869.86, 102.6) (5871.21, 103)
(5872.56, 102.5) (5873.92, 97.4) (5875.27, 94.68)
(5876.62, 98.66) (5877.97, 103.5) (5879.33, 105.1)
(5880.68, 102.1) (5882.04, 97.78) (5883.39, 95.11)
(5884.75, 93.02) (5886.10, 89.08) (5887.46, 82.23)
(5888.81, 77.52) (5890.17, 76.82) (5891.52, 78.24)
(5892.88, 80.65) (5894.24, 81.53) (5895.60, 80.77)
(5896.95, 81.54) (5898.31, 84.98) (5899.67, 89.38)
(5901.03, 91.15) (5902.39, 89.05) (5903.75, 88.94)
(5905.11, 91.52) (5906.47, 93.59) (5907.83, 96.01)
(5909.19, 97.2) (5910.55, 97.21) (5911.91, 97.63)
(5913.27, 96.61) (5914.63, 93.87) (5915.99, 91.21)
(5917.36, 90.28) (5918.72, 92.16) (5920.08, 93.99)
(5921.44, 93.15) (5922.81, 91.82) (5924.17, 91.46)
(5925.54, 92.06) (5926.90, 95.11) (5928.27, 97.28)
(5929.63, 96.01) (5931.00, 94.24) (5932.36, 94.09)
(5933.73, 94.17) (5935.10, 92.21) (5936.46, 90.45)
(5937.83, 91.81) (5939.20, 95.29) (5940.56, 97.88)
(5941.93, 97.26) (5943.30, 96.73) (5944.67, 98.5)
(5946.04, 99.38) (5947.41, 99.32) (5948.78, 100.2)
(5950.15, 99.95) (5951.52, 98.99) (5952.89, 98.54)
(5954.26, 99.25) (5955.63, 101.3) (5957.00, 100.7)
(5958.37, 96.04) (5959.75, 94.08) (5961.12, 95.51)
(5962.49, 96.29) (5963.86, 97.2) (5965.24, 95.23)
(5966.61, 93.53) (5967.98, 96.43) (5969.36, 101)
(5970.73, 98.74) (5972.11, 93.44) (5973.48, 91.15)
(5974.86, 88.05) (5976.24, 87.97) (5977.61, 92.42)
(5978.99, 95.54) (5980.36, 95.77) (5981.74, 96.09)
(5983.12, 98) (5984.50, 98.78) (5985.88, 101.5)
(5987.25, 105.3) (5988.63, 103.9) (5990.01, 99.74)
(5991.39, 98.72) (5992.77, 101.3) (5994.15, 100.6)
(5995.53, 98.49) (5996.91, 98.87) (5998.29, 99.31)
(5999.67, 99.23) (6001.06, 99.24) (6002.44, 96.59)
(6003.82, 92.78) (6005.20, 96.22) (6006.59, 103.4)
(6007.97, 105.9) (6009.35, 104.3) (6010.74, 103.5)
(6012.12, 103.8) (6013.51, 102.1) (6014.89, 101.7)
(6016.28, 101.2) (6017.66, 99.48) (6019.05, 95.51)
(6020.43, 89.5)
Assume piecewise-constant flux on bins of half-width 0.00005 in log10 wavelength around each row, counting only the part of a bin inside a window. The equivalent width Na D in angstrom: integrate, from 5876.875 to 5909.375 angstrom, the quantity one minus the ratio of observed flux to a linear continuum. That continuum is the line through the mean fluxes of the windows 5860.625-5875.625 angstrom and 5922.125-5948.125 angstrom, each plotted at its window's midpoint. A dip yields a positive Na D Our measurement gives 3.0 angstrom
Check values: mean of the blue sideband 101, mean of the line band 89.4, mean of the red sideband 95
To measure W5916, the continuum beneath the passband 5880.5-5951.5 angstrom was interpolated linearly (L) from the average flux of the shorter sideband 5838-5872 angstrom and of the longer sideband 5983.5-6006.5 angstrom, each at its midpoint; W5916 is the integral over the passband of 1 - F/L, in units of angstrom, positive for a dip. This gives 4.60 angstrom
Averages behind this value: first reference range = 97.7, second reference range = 99.5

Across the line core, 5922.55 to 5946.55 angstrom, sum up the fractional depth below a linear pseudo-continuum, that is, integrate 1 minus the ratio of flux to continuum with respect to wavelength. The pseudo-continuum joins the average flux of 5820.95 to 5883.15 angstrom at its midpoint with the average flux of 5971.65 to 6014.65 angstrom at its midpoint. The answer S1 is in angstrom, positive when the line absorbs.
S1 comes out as 1.0 angstrom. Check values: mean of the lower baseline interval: 99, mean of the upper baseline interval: 98.5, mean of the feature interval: 94.8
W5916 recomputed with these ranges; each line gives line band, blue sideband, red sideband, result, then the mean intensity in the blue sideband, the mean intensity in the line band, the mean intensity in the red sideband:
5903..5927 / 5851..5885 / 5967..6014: 1.1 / 97.8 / 93.5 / 98.4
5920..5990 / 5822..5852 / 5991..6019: 2.7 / 99.8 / 96.2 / 100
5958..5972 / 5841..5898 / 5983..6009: 0.3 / 94.1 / 96.3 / 100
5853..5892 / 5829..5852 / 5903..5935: 0.8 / 99.5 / 95.2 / 93.8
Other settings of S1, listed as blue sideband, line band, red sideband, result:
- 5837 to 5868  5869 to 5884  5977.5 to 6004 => -0.4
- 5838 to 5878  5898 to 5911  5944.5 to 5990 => 0.7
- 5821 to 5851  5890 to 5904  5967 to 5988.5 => 2.0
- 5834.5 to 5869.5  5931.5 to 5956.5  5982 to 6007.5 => 0.5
